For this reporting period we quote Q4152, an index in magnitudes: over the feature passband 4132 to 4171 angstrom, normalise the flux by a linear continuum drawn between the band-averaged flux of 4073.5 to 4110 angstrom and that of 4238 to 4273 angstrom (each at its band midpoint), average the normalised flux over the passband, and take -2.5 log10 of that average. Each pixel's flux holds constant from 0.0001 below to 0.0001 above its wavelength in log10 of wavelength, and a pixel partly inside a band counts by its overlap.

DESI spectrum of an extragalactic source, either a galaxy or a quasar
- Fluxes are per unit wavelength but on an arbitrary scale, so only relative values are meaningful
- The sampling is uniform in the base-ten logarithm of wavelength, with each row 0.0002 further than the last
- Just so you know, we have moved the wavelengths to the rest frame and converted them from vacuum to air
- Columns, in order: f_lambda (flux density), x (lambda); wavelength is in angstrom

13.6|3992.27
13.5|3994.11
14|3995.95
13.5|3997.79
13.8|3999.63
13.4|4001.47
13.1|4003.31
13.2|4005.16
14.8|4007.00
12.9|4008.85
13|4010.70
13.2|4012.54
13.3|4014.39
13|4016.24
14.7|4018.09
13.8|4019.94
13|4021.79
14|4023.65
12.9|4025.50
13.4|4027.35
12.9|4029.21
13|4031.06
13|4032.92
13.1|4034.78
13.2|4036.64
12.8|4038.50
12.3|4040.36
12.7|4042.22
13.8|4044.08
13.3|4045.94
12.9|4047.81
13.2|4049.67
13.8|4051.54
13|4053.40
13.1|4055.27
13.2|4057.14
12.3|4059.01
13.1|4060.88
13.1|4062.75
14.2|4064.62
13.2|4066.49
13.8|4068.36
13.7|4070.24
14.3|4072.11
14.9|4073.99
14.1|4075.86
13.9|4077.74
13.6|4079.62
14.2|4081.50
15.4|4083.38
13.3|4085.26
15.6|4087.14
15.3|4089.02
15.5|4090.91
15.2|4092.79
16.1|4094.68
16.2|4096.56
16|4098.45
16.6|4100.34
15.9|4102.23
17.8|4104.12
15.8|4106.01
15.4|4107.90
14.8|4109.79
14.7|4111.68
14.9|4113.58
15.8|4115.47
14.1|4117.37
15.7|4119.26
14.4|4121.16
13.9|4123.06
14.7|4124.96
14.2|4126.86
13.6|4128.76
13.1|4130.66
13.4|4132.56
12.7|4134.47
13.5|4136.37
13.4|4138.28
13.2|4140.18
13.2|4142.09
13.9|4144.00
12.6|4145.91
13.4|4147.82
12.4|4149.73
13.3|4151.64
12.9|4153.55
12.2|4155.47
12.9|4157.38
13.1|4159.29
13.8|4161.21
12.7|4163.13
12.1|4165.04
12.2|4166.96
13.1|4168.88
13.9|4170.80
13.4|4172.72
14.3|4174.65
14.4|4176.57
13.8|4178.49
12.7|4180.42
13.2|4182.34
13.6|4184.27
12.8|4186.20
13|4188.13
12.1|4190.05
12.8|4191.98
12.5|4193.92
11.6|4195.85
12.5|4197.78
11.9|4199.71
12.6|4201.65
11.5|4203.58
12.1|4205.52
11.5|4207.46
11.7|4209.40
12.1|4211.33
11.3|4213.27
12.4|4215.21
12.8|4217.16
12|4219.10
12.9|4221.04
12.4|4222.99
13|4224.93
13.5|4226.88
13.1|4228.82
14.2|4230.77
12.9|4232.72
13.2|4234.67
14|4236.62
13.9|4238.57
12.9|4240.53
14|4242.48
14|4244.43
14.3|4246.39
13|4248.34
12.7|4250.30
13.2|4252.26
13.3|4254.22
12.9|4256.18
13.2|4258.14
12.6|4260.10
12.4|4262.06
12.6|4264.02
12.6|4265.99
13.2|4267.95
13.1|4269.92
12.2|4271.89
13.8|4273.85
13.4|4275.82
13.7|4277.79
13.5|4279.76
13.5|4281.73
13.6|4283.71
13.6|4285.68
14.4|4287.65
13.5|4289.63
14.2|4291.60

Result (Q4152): 0.12 mag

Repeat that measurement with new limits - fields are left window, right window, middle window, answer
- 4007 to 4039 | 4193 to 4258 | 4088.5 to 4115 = -0.20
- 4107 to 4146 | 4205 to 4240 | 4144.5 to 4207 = 0.04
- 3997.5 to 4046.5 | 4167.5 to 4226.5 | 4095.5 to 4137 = -0.15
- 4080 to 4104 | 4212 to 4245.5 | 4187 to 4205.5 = 0.12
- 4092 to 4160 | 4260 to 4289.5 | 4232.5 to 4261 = 0.01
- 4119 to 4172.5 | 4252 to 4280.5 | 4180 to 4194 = 0.03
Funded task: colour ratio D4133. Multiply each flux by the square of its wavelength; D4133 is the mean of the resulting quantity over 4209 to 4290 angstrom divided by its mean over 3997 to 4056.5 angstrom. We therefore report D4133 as 1.10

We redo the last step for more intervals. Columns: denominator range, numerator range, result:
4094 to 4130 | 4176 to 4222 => 0.85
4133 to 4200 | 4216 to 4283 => 1.05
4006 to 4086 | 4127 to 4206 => 1.02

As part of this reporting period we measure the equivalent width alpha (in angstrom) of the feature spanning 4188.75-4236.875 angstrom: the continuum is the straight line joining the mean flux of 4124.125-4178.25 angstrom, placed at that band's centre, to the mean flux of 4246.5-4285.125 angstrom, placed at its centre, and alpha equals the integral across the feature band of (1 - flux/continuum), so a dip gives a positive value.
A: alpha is 2.56 angstrom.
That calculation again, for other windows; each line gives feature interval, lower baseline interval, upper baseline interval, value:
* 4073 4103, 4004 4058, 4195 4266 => -4.55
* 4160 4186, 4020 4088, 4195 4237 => -1.12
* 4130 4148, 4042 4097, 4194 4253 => 0.28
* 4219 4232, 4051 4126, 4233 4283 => 0.41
